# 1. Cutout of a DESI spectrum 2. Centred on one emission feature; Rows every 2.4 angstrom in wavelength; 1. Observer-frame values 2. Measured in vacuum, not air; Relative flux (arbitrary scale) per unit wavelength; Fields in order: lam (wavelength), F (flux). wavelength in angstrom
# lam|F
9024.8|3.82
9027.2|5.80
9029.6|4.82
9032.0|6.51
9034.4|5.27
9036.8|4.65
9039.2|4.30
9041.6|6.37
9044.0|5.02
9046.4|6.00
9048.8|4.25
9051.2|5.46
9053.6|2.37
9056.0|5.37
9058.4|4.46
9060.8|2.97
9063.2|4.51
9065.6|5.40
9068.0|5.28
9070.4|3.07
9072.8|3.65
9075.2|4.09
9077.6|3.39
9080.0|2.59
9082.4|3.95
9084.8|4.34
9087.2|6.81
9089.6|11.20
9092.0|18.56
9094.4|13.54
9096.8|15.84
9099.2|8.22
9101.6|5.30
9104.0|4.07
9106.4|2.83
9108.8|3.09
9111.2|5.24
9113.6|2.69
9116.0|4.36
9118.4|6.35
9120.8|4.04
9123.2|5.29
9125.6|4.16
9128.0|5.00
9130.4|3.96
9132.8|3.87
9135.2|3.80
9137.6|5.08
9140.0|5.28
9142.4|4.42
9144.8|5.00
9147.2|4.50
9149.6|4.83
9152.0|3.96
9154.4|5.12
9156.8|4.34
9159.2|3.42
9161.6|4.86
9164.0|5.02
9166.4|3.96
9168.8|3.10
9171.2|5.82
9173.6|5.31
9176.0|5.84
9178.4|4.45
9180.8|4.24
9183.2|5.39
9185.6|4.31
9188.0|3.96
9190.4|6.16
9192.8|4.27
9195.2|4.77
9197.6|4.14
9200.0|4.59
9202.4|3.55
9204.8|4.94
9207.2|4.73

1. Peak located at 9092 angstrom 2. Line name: H-beta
